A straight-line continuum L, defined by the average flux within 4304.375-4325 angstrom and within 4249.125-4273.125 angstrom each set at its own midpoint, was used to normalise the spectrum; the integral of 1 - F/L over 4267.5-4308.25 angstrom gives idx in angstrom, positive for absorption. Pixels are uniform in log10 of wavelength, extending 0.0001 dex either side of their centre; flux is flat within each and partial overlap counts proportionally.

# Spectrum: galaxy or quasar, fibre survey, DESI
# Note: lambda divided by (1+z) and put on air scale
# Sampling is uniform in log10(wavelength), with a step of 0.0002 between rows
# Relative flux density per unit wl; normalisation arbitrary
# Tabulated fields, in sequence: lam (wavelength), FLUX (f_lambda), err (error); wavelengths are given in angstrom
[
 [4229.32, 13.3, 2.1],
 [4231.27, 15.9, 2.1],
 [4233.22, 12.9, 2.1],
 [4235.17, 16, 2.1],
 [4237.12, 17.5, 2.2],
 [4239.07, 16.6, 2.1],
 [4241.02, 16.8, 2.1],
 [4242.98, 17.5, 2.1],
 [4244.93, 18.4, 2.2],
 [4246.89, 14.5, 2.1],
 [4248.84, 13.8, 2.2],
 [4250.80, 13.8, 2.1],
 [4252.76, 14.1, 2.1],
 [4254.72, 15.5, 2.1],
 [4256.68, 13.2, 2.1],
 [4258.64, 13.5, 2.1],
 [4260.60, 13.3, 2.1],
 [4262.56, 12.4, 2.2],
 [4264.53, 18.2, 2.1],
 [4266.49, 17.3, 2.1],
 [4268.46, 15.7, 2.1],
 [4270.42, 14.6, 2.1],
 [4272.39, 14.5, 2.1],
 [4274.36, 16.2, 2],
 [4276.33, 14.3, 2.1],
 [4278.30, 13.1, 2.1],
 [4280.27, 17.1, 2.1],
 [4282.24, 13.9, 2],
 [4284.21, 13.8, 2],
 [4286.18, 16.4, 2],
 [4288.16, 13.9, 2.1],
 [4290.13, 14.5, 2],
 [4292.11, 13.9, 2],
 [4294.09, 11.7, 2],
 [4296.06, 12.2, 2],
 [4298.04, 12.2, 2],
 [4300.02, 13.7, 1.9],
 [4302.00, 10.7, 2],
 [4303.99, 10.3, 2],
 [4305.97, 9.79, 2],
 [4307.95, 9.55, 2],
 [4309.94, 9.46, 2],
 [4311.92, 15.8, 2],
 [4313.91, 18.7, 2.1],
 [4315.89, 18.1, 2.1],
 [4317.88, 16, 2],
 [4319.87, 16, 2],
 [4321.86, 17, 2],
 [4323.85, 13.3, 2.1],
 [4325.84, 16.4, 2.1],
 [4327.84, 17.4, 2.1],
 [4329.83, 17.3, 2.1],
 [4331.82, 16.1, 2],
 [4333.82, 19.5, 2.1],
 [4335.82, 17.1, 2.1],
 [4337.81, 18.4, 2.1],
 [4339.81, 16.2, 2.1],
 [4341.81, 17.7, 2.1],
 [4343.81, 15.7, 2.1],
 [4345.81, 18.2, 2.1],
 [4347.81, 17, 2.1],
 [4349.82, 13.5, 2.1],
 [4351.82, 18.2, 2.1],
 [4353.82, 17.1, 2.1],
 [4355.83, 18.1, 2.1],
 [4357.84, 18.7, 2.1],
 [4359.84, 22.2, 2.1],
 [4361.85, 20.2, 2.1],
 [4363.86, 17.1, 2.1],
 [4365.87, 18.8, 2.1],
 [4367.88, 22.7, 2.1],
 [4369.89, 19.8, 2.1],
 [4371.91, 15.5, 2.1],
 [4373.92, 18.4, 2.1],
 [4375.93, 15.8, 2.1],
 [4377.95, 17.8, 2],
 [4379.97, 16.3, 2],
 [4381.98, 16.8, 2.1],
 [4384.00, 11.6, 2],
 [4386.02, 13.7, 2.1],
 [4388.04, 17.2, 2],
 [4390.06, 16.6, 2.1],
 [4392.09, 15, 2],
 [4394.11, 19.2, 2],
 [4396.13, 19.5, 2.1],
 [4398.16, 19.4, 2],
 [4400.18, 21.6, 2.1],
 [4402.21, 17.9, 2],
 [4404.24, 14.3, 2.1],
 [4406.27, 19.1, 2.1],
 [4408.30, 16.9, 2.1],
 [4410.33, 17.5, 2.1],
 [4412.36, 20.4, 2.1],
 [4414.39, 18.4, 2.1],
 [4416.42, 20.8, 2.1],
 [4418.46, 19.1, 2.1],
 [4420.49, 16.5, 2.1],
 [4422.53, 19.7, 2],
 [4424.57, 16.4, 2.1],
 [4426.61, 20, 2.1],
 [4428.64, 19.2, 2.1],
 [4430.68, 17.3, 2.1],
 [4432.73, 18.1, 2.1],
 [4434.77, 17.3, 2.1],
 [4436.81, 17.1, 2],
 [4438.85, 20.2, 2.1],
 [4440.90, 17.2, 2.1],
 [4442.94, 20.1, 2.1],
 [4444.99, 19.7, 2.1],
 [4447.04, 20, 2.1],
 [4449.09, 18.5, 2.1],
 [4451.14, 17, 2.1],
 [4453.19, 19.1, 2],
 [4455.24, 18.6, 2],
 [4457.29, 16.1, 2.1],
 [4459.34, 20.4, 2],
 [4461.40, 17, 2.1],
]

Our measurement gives 2.8 angstrom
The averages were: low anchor 14.6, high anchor 14.3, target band 13.5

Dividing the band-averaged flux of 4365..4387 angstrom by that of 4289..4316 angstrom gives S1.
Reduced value 1.34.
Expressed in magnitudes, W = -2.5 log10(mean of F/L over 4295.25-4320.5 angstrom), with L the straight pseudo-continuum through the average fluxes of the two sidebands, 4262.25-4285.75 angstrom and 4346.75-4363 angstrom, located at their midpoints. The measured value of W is 0.24 mag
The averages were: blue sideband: 15.2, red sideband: 18.1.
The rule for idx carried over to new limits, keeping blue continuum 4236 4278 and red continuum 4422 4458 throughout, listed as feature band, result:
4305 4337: 1.8 angstrom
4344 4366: -1.3 angstrom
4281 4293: 1.0 angstrom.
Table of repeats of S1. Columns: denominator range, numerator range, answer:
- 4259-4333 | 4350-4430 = 1.24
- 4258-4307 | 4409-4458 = 1.33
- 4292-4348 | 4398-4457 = 1.23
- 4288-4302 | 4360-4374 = 1.48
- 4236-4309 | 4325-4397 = 1.22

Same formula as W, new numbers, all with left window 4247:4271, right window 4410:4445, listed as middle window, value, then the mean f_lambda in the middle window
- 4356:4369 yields -0.16 mag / 19.8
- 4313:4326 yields -0.03 mag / 16.5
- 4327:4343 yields -0.07 mag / 17.4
